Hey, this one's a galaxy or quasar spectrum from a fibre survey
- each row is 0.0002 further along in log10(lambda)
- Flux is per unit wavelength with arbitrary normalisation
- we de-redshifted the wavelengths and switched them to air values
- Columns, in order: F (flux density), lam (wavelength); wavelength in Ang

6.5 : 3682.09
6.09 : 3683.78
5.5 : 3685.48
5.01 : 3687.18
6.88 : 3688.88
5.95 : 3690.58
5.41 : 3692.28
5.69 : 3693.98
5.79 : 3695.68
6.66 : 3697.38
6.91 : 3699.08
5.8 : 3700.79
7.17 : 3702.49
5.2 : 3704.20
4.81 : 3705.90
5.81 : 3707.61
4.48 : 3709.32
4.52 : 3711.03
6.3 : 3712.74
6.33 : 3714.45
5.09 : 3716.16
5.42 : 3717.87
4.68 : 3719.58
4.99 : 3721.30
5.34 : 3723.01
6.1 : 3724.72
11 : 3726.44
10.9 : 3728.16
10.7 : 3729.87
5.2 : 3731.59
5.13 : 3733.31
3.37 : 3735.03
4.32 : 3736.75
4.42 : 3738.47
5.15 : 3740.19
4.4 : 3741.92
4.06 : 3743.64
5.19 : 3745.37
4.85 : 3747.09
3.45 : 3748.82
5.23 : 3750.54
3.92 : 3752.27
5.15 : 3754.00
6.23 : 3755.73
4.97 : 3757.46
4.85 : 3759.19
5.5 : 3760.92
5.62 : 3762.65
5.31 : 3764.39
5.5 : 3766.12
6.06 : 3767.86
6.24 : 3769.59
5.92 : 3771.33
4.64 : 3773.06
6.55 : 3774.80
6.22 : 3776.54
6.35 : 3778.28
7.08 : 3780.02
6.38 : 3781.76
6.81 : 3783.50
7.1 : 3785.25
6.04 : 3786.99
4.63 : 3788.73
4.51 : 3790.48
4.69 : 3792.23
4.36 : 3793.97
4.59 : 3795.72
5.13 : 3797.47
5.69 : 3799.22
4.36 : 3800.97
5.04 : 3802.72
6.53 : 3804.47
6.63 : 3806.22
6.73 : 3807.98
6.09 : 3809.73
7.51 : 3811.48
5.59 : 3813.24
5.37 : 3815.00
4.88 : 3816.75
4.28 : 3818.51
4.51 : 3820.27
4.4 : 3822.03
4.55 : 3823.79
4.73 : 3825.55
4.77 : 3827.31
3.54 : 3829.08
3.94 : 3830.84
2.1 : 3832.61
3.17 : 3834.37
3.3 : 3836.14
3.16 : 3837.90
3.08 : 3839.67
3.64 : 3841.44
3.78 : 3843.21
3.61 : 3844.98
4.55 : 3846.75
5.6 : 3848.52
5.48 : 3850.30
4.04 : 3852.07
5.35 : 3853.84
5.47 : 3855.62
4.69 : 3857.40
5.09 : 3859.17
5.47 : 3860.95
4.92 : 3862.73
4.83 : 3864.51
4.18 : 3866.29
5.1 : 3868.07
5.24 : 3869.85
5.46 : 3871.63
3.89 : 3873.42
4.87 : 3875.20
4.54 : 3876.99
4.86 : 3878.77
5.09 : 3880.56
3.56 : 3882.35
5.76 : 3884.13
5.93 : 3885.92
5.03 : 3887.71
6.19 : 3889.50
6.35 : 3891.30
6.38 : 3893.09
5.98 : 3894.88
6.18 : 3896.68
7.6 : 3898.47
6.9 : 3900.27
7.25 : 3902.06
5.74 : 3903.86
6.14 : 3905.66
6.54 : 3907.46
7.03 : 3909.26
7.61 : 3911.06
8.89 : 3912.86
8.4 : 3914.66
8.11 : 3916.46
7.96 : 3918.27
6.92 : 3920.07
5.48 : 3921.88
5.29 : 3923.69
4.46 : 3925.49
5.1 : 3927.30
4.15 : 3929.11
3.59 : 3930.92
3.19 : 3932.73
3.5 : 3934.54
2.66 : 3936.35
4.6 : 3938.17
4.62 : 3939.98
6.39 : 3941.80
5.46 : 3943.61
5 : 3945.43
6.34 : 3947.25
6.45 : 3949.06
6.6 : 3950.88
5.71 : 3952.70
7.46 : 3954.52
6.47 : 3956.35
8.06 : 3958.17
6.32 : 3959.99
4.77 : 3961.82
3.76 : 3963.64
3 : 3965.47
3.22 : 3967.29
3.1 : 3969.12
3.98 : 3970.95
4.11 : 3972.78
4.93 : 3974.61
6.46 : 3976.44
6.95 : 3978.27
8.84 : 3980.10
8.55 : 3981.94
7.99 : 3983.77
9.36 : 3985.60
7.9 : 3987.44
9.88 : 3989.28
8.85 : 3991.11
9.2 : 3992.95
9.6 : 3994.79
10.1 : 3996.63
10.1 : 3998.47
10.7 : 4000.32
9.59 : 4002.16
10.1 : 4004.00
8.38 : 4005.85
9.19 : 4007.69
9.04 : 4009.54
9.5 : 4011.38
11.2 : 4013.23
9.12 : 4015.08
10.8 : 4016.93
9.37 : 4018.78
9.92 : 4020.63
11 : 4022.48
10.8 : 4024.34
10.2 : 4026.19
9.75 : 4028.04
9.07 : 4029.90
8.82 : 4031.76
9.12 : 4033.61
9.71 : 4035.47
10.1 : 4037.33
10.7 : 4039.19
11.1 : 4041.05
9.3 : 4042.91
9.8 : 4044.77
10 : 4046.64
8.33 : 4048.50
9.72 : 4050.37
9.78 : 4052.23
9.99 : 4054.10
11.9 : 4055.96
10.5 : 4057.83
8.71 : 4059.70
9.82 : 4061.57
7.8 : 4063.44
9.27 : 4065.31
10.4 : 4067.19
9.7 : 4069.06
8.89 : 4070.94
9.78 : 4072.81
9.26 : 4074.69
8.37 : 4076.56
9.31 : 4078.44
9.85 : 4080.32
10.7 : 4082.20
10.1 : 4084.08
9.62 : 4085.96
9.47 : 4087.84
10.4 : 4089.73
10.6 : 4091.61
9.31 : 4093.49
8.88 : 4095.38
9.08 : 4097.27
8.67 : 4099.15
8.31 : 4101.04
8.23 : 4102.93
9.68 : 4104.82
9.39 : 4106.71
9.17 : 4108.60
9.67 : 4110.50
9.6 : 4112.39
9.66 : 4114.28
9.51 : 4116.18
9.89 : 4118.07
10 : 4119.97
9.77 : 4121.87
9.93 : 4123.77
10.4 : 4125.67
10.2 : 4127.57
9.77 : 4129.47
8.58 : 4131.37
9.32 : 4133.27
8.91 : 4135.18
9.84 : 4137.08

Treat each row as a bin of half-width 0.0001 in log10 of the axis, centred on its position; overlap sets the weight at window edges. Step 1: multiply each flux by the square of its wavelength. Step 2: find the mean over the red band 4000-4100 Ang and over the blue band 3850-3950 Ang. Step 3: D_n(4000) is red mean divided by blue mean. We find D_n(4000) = 1.88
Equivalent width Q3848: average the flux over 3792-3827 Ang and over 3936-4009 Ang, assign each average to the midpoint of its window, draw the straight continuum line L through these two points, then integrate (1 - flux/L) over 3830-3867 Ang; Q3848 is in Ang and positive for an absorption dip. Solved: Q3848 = 9.3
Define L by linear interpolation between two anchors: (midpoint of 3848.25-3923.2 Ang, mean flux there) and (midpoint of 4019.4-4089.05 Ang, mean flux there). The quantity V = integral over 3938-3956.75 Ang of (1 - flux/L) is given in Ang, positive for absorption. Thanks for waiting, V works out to 3.4 Ang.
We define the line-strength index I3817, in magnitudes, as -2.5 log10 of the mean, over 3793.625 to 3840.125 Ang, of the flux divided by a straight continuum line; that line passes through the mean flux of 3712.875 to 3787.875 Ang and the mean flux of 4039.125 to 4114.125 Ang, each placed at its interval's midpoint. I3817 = 0.341 mag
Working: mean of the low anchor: 5.77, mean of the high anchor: 9.57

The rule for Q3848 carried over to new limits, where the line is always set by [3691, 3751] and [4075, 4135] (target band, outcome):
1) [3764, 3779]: 0.8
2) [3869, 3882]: 4.4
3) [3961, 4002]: 6.0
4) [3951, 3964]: 3.0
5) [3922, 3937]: 7.1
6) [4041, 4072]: -2.2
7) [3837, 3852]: 6.1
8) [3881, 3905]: 4.5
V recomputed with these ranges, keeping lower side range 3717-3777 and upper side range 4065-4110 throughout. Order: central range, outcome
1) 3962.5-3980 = 7.6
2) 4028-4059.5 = -3.1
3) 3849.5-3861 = 3.0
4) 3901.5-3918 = 0.3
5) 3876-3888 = 3.6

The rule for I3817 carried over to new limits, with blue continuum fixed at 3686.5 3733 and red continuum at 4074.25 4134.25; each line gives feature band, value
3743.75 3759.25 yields 0.33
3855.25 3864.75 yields 0.42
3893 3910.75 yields 0.18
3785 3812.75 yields 0.24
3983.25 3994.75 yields -0.05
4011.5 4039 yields -0.12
